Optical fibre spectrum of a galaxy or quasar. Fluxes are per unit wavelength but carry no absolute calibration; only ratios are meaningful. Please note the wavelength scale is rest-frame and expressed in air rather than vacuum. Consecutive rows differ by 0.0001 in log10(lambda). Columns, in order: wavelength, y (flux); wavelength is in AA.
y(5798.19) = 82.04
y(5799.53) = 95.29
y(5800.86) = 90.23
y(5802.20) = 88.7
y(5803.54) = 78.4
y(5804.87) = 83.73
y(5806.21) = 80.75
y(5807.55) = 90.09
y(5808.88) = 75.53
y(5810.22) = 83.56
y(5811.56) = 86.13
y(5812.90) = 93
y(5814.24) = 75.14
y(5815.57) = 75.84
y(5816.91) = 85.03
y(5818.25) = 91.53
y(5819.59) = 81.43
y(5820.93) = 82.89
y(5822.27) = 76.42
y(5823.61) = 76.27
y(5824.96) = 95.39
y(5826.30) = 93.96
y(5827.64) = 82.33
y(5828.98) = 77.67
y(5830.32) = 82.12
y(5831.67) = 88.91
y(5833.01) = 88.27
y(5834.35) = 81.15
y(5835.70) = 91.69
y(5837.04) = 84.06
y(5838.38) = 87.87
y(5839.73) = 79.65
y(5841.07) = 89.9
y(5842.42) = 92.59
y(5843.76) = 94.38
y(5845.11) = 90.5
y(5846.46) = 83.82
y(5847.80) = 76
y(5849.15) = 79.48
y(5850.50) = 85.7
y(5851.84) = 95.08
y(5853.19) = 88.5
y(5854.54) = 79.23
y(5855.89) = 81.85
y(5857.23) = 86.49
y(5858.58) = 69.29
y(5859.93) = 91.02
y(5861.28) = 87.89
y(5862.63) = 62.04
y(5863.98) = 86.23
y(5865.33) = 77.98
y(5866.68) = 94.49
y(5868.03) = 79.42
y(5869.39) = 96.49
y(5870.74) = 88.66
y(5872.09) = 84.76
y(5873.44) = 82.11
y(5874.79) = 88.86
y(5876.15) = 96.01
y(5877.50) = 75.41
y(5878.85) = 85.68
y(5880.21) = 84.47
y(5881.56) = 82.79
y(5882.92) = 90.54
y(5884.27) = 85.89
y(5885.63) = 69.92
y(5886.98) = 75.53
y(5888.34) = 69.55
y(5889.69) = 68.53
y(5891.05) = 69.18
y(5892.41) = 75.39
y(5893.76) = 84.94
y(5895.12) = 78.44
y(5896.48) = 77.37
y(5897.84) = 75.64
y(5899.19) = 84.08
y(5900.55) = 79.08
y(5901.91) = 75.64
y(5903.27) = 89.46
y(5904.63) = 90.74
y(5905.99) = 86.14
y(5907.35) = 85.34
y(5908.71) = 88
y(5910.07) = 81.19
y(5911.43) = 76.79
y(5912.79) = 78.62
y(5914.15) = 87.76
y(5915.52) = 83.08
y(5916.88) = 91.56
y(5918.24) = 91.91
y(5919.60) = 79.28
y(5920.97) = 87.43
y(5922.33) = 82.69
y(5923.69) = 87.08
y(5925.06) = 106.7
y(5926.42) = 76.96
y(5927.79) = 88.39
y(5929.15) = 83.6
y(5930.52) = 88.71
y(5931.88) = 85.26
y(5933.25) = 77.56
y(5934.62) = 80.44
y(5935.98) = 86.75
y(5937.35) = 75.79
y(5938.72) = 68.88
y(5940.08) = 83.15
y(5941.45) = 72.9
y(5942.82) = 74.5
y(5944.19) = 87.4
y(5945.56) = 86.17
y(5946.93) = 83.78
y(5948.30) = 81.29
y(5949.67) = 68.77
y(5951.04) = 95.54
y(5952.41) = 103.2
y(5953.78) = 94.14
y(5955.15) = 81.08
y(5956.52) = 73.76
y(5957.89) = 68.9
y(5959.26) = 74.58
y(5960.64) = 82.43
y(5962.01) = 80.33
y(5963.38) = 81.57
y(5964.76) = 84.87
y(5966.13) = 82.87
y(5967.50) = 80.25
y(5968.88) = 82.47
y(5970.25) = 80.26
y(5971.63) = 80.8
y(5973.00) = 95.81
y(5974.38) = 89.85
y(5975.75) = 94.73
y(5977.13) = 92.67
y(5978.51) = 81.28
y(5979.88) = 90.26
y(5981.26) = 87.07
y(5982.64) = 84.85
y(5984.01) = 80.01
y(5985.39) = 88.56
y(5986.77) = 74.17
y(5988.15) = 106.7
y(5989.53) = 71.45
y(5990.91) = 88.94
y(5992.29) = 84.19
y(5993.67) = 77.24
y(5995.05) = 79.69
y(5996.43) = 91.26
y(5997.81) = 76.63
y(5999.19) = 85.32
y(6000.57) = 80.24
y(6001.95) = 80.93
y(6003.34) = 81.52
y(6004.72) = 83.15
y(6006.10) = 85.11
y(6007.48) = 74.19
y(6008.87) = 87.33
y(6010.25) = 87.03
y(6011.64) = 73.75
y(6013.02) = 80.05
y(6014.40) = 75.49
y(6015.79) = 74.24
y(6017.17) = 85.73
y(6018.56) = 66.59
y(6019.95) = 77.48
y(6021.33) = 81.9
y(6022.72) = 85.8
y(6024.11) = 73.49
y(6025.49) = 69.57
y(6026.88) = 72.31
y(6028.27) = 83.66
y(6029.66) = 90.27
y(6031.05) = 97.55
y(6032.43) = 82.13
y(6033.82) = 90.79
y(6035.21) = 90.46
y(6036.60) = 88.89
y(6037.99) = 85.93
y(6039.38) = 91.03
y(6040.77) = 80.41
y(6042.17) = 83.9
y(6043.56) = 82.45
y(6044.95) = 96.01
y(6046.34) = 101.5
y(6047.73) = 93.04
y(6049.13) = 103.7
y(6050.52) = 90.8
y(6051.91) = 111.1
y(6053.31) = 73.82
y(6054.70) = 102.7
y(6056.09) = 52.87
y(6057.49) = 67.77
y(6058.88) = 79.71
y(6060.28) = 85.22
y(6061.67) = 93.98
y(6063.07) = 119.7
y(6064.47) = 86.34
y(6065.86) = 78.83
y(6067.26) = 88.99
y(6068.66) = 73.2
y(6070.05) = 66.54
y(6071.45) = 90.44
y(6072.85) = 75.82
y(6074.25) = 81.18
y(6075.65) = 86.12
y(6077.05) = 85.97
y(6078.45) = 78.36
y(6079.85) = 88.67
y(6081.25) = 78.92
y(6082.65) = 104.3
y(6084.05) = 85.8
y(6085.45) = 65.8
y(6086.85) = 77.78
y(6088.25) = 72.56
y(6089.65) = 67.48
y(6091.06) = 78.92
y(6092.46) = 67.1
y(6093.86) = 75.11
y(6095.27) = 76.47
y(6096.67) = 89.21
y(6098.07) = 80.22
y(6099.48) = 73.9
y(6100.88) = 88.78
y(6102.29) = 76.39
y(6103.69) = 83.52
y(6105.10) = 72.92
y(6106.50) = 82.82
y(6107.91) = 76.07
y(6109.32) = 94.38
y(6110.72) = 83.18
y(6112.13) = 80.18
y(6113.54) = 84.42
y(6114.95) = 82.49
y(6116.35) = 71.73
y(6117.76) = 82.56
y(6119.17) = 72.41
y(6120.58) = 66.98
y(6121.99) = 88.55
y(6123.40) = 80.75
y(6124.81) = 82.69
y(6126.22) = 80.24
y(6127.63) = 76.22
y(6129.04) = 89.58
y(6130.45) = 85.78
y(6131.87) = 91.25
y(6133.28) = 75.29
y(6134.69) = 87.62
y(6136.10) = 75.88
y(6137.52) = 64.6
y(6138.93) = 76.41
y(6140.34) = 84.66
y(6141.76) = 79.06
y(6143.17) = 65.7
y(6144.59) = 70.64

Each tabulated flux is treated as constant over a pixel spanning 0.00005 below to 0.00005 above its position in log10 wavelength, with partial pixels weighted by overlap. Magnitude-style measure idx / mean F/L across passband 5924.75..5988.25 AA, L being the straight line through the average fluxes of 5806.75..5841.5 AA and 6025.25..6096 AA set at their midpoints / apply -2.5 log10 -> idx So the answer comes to 0.01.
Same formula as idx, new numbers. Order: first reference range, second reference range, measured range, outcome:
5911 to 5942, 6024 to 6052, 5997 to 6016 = 0.084 mag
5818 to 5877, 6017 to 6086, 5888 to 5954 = 0.030 mag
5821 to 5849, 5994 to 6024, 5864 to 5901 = 0.033 mag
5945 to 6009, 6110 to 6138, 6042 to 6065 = -0.100 mag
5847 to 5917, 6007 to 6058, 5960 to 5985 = -0.024 mag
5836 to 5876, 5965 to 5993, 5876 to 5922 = 0.049 mag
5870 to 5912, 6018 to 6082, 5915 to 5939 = -0.033 mag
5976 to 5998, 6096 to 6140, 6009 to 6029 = 0.081 mag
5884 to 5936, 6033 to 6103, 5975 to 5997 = -0.034 mag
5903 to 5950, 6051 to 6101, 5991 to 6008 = 0.010 mag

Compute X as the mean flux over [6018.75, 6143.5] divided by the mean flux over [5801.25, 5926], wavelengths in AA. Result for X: 0.98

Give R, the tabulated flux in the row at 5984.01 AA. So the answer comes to 80.01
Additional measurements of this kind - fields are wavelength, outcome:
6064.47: 86.34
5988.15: 106.7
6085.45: 65.8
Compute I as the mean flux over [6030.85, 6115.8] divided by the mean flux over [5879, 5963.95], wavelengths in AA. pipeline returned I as 1.02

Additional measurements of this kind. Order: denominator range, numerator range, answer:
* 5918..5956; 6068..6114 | 0.95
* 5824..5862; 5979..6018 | 0.96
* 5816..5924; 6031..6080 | 1.04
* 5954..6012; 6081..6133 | 0.96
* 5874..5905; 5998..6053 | 1.05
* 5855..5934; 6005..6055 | 1.03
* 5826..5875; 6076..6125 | 0.94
